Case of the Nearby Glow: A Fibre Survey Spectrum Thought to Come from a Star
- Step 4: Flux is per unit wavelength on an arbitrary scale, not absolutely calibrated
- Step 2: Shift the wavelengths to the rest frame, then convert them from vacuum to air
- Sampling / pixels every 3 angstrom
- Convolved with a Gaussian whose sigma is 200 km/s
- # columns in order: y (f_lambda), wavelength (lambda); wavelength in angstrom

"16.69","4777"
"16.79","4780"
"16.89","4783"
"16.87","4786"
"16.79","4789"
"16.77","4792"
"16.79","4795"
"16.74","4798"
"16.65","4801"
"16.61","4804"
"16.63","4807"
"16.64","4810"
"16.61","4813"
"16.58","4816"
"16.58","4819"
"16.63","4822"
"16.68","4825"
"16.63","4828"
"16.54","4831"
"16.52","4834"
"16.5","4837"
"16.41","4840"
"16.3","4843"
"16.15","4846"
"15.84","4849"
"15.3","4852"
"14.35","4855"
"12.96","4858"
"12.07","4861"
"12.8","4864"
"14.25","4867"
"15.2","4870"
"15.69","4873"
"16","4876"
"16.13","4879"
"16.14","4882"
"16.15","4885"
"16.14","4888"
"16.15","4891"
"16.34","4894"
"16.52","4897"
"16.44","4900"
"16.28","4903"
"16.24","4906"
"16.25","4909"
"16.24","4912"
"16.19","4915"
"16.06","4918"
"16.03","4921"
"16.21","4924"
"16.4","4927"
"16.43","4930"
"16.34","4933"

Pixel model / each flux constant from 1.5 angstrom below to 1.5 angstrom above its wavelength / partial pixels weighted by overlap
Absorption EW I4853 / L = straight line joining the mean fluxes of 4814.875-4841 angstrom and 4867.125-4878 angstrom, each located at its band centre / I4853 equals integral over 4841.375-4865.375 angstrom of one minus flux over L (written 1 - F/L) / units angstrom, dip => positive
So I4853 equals 2.2 angstrom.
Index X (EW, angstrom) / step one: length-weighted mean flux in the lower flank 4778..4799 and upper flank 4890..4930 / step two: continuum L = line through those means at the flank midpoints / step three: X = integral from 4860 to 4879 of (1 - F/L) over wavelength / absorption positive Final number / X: 2.2 angstrom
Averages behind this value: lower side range 16.8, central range 14.5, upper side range 16.3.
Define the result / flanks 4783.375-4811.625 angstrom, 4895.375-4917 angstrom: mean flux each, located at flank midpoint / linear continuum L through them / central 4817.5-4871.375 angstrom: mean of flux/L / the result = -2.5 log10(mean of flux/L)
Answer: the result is 0.08 mag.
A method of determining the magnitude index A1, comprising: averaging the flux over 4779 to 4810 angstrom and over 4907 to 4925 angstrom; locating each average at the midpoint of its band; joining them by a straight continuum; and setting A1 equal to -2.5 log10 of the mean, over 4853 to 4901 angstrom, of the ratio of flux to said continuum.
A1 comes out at 0.08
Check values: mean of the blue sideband 16.7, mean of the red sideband 16.2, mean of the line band 15.2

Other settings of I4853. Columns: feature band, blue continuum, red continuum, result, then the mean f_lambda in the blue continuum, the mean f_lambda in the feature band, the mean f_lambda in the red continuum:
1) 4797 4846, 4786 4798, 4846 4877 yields -2.3 angstrom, 16.8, 16.6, 14.5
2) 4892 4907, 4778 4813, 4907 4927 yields -0.1 angstrom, 16.7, 16.4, 16.2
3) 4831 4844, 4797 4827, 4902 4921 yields 0.1 angstrom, 16.6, 16.5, 16.2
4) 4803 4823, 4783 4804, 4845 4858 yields -0.5 angstrom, 16.8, 16.6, 15.1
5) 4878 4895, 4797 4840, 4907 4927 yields 0.1 angstrom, 16.6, 16.2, 16.2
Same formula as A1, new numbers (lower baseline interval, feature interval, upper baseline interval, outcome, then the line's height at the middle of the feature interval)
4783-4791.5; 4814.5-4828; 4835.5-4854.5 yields -0.02 mag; 16.3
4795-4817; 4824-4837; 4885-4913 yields 0.00 mag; 16.6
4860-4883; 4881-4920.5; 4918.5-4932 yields -0.04 mag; 15.6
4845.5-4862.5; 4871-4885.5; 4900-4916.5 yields -0.05 mag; 15.2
